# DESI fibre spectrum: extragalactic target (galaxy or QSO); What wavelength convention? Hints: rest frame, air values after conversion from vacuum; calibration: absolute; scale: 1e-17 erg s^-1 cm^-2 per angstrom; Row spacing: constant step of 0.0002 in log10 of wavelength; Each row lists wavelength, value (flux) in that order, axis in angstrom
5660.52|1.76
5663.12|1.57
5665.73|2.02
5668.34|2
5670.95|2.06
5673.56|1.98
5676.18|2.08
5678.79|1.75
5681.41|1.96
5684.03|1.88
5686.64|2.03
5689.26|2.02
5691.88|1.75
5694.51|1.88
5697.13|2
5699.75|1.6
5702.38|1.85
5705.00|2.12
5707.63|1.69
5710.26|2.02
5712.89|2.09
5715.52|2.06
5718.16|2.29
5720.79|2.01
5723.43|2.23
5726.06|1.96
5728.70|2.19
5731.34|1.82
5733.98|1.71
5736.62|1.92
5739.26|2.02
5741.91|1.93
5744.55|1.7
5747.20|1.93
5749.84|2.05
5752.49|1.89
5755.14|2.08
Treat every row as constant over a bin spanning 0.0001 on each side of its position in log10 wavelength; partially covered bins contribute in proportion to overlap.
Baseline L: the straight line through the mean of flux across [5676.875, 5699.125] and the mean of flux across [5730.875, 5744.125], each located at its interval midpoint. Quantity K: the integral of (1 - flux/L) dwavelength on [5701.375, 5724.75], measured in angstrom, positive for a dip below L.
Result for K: -1.9 angstrom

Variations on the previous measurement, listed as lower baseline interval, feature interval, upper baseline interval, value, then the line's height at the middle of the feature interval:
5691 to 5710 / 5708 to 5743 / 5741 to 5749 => -2.9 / 1.86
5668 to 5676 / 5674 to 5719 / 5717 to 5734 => 2.1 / 2.04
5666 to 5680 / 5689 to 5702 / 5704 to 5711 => 0.7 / 1.95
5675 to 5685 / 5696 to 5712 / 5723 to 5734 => 0.6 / 1.95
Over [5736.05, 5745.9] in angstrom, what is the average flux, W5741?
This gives 1.89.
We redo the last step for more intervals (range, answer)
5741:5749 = 1.86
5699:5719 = 1.97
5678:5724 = 1.96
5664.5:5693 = 1.96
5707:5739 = 2.01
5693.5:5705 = 1.87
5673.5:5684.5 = 1.93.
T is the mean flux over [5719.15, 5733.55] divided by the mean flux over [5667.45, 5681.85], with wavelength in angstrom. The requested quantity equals 1.0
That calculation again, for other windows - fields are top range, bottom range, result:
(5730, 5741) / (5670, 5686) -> 0.96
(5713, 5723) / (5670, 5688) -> 1.08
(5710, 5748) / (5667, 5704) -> 1.04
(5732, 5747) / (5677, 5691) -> 0.96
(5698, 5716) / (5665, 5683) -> 0.97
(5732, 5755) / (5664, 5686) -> 0.97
